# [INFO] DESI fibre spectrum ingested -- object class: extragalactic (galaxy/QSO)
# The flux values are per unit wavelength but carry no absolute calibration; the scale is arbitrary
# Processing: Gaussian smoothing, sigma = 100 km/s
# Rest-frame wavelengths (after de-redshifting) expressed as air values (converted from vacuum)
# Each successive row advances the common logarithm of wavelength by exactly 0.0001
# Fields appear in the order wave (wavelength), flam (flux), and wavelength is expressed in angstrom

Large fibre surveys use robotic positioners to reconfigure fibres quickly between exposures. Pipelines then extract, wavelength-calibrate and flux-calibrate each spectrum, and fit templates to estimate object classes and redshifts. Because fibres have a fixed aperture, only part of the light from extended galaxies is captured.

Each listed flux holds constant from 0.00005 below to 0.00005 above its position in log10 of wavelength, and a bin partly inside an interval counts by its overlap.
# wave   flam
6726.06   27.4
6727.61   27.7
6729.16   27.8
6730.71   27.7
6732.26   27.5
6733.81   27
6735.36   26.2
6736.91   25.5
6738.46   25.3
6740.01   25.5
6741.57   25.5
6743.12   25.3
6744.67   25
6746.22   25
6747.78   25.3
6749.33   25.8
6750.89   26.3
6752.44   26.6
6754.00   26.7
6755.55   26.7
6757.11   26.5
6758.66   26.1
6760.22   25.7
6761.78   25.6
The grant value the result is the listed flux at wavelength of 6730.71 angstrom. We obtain 27.7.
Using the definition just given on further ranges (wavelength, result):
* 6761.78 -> 25.6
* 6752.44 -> 26.6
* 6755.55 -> 26.7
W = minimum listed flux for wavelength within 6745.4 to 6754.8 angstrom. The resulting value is 25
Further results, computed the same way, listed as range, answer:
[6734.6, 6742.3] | 25.3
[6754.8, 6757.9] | 26.5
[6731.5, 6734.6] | 27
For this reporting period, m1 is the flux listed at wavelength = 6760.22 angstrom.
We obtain 25.7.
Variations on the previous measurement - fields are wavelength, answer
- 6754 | 26.7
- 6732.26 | 27.5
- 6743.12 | 25.3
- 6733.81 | 27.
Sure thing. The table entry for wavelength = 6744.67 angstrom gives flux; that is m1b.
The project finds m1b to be 25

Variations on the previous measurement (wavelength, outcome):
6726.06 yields 27.4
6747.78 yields 25.3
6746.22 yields 25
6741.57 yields 25.5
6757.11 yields 26.5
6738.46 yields 25.3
